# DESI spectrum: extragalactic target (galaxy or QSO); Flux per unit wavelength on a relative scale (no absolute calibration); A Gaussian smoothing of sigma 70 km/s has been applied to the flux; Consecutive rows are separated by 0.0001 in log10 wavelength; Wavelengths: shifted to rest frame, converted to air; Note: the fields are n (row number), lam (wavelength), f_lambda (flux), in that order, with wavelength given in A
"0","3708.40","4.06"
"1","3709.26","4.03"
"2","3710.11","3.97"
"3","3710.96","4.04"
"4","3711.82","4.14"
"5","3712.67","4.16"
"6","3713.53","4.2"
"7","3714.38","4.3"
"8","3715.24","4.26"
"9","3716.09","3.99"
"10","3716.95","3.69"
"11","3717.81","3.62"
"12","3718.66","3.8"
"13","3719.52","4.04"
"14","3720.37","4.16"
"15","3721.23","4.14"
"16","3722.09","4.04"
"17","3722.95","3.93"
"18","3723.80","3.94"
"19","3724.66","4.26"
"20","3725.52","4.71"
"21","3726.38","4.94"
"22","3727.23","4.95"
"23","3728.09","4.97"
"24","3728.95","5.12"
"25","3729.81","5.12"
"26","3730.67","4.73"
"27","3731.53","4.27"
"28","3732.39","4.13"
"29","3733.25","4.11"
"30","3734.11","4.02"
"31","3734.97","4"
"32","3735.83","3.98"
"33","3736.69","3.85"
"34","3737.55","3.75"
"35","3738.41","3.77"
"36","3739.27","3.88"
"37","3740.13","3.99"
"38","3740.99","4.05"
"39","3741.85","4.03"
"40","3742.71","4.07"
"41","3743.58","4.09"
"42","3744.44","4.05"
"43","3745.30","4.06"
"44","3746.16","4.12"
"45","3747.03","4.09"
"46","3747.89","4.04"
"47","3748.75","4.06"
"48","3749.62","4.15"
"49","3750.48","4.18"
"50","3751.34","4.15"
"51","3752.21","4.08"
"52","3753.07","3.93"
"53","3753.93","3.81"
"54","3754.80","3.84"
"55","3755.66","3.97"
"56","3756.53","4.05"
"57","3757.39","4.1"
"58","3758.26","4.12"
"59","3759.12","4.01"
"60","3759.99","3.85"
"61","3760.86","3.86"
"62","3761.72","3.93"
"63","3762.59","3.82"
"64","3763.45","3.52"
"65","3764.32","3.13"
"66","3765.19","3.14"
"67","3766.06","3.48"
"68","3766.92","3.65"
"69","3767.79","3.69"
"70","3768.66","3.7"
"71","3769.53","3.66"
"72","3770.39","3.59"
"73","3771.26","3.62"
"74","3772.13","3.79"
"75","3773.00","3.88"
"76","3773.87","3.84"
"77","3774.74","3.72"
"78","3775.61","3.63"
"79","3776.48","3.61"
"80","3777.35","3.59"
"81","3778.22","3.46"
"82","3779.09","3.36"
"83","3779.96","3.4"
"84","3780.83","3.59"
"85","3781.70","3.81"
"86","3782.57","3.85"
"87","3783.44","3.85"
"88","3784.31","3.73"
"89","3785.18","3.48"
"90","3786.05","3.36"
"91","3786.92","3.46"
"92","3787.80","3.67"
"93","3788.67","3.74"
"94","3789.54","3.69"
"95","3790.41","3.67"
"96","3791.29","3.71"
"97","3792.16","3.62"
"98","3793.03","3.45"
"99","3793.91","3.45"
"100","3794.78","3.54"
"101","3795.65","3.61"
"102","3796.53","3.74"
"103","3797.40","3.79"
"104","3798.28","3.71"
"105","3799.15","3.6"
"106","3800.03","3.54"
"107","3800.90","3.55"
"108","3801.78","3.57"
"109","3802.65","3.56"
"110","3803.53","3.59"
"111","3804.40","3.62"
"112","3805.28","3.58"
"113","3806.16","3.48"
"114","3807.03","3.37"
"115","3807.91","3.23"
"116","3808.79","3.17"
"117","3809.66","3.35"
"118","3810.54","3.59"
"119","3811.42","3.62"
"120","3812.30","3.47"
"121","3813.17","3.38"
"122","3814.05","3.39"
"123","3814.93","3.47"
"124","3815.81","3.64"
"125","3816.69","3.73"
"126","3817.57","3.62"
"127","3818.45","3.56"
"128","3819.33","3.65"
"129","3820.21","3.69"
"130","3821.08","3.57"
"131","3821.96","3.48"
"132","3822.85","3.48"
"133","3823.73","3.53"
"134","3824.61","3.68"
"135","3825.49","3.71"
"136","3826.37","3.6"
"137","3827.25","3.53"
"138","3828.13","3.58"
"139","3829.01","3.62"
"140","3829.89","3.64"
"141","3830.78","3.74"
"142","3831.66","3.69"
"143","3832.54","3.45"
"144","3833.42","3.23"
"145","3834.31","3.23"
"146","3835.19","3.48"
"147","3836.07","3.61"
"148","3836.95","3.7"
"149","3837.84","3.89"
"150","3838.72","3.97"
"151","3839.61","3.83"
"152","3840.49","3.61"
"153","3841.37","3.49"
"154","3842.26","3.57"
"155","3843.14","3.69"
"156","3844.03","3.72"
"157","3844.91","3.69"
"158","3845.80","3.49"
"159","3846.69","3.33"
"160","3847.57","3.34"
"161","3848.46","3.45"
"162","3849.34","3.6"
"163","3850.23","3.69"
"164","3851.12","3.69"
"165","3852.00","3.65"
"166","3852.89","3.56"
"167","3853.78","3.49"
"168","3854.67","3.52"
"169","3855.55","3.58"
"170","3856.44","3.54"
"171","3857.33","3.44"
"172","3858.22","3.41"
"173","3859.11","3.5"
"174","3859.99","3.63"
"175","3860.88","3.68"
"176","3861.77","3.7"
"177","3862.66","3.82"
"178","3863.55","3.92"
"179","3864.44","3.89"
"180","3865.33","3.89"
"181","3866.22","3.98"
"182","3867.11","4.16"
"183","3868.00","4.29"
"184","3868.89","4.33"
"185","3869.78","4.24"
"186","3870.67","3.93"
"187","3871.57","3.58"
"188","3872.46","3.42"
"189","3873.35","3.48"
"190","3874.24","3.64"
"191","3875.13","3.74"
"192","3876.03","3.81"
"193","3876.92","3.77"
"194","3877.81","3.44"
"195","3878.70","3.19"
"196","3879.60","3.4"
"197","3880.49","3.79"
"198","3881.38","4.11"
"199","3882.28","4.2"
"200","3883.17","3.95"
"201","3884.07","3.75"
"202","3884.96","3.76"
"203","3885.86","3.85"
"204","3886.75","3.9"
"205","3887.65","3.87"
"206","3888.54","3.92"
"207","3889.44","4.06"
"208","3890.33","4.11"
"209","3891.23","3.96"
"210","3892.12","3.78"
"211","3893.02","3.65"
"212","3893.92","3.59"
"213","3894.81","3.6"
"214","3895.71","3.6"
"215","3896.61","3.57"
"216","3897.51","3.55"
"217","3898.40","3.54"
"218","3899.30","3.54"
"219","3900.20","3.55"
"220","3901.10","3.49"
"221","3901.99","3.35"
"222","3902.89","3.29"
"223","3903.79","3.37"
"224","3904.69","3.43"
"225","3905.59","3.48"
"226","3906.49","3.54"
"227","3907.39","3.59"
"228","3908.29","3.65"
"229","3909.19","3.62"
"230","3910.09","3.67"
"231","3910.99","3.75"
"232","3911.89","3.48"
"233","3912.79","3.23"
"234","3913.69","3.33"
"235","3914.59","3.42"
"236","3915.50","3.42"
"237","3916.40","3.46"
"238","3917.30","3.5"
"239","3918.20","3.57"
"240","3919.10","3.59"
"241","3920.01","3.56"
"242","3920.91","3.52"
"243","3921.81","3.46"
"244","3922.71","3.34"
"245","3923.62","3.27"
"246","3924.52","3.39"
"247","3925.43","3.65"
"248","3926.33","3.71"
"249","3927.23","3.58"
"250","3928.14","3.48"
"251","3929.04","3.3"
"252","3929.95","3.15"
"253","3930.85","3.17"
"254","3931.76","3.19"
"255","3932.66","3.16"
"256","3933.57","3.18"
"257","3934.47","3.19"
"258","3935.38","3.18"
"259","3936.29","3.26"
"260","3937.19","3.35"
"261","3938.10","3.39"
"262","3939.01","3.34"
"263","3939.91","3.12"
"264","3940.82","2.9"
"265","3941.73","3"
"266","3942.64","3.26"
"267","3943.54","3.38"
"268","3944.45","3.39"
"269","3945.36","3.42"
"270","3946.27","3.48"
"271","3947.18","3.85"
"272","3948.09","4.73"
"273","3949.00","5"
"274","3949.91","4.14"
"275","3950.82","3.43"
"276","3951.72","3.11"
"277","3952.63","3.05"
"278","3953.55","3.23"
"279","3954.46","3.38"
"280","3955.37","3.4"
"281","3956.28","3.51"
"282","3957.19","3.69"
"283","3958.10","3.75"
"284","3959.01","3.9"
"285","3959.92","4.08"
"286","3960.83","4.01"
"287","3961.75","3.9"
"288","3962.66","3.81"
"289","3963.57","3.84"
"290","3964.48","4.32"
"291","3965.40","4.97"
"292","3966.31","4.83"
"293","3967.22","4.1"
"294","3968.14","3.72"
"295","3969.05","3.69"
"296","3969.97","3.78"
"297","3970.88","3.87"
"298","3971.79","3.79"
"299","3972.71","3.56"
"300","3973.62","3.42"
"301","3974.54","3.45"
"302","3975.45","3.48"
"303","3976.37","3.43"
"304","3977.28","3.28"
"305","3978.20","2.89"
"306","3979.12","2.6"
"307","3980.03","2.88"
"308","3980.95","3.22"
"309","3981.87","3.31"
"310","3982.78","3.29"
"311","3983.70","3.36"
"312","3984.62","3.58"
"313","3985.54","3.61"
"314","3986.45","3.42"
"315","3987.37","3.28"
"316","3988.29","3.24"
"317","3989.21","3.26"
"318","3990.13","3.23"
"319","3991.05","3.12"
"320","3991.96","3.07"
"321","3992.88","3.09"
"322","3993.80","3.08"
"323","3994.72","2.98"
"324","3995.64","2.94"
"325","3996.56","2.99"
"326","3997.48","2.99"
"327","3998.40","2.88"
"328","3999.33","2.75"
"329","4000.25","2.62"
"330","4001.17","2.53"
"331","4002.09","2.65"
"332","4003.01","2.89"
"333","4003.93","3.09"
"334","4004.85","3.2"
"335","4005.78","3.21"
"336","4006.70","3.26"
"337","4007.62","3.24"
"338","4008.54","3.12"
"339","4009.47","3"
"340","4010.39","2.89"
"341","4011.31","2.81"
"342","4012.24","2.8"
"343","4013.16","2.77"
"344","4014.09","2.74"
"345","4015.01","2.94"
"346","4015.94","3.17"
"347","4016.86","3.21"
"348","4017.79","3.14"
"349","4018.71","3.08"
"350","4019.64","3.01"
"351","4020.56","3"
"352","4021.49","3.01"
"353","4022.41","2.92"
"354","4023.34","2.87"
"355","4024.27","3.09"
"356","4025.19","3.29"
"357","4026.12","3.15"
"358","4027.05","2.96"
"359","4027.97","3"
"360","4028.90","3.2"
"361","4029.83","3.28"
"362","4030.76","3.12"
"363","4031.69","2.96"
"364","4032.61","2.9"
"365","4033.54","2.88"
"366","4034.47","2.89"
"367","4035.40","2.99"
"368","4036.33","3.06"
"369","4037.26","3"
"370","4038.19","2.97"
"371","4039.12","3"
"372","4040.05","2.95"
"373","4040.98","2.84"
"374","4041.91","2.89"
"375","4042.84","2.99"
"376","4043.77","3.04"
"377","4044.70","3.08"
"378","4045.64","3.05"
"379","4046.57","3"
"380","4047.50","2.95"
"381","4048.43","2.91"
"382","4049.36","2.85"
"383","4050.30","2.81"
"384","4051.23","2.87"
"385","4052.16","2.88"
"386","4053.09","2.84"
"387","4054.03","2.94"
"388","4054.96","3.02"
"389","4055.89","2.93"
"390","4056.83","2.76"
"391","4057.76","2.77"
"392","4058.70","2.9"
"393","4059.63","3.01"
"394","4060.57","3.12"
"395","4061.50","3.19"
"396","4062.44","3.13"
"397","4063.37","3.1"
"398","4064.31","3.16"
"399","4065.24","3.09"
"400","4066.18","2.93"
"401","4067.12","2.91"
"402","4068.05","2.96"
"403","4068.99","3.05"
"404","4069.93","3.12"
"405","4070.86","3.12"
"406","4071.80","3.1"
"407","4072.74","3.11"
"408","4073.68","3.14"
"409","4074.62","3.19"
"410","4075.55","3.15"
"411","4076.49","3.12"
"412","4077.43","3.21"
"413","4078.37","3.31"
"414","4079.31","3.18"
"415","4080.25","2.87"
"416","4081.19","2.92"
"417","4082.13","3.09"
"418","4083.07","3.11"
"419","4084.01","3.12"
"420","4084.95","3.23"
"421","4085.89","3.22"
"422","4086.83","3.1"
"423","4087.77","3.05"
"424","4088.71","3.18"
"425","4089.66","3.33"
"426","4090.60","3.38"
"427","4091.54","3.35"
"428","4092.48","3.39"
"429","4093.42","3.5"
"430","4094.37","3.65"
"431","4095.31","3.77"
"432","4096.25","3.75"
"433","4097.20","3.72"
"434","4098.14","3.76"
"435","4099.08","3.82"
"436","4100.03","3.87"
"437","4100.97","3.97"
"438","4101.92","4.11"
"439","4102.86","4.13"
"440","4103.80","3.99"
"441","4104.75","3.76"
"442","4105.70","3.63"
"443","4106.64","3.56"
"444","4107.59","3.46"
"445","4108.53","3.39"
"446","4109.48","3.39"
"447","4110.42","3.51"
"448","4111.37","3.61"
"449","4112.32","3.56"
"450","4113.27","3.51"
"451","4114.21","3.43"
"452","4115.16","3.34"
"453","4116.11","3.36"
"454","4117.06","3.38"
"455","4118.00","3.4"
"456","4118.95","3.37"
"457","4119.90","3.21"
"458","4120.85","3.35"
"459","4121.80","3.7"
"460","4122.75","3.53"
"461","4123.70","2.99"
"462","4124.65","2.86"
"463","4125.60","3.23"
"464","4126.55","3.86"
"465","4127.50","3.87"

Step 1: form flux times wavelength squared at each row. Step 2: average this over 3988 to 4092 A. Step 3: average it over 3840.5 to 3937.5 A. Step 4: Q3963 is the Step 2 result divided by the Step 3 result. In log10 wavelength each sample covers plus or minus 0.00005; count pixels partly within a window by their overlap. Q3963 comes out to 0.9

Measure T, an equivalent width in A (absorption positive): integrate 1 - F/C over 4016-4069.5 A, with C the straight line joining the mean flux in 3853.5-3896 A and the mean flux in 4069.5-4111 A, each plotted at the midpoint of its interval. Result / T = 7.48 A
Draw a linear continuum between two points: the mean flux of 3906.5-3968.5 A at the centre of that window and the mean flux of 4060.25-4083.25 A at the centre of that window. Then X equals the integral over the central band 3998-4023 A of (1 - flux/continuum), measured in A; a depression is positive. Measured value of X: 2.65 A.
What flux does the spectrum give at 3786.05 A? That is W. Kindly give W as 3.36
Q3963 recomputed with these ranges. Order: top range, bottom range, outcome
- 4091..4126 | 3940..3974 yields 1.02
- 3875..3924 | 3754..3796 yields 1.05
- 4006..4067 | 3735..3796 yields 0.91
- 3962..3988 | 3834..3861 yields 1.07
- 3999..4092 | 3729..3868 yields 0.92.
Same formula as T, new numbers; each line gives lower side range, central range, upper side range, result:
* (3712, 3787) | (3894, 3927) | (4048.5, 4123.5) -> 1.2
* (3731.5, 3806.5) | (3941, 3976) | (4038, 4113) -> -3.2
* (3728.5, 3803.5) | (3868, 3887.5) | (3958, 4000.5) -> -0.8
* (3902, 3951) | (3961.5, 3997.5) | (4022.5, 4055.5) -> -2.5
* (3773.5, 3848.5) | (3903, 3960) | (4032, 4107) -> -1.3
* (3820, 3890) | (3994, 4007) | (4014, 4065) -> 0.9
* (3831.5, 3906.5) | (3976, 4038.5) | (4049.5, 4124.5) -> 6.8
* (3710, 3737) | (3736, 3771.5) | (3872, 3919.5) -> 2.2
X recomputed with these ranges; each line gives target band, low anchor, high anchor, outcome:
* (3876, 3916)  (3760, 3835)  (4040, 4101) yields -2.5 A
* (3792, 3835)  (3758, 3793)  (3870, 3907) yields 1.4 A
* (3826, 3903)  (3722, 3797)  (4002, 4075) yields -2.6 A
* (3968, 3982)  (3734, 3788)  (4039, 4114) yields 0.1 A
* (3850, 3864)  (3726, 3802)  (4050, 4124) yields 0.3 A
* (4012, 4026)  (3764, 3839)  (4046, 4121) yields 1.4 A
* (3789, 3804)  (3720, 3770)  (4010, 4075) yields 1.0 A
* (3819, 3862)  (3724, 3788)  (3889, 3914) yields 1.7 A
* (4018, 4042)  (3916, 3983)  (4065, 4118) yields 3.0 A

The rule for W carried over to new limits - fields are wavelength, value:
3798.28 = 3.71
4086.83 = 3.1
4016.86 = 3.21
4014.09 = 2.74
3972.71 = 3.56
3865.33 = 3.89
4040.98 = 2.84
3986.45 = 3.42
